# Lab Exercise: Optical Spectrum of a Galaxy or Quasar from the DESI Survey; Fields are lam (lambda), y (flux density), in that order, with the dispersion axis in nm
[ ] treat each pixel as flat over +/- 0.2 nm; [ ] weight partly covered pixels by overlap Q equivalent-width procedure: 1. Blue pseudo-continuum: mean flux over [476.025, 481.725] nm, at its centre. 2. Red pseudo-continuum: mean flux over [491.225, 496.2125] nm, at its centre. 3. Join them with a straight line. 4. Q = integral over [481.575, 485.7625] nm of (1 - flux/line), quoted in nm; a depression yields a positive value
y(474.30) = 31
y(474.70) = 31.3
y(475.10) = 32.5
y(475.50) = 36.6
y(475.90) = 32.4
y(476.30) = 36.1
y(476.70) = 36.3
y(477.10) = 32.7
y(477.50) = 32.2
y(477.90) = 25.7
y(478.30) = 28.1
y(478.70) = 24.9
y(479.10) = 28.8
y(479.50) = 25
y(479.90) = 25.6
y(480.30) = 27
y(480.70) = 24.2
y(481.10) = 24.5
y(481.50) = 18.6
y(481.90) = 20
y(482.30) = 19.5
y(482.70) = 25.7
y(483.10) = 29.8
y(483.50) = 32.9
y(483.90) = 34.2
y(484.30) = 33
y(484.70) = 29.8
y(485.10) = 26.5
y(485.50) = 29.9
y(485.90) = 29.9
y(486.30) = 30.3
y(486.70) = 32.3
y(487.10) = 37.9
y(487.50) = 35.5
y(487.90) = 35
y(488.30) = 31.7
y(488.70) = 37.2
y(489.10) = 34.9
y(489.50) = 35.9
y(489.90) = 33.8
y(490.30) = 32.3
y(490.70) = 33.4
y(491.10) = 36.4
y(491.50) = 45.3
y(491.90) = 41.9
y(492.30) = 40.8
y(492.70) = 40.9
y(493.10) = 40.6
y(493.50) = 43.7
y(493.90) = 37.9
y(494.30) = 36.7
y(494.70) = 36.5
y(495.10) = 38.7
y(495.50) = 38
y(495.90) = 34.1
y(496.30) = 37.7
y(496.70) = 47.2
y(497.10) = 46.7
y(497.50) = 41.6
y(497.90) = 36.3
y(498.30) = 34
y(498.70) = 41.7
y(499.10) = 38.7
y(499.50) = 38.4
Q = 0.51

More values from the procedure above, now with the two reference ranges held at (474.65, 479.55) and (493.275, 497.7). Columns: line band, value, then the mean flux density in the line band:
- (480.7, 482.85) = 0.74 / 21.8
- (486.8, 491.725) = 0.16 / 35.7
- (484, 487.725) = 0.38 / 31.8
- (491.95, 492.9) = -0.06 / 41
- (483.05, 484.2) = 0.05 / 32.7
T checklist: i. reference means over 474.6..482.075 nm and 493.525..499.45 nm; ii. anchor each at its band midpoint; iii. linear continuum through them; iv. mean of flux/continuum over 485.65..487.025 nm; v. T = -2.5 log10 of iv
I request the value 0.06 mag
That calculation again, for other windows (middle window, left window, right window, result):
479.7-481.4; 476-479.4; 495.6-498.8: 0.266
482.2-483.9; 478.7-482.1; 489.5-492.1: -0.025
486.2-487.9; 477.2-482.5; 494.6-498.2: -0.097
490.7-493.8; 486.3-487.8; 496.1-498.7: -0.086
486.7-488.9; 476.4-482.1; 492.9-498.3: -0.055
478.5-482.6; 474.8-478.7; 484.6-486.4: 0.280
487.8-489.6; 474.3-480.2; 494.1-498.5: 0.020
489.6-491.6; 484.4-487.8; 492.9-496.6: -0.017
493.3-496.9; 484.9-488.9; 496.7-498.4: 0.001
